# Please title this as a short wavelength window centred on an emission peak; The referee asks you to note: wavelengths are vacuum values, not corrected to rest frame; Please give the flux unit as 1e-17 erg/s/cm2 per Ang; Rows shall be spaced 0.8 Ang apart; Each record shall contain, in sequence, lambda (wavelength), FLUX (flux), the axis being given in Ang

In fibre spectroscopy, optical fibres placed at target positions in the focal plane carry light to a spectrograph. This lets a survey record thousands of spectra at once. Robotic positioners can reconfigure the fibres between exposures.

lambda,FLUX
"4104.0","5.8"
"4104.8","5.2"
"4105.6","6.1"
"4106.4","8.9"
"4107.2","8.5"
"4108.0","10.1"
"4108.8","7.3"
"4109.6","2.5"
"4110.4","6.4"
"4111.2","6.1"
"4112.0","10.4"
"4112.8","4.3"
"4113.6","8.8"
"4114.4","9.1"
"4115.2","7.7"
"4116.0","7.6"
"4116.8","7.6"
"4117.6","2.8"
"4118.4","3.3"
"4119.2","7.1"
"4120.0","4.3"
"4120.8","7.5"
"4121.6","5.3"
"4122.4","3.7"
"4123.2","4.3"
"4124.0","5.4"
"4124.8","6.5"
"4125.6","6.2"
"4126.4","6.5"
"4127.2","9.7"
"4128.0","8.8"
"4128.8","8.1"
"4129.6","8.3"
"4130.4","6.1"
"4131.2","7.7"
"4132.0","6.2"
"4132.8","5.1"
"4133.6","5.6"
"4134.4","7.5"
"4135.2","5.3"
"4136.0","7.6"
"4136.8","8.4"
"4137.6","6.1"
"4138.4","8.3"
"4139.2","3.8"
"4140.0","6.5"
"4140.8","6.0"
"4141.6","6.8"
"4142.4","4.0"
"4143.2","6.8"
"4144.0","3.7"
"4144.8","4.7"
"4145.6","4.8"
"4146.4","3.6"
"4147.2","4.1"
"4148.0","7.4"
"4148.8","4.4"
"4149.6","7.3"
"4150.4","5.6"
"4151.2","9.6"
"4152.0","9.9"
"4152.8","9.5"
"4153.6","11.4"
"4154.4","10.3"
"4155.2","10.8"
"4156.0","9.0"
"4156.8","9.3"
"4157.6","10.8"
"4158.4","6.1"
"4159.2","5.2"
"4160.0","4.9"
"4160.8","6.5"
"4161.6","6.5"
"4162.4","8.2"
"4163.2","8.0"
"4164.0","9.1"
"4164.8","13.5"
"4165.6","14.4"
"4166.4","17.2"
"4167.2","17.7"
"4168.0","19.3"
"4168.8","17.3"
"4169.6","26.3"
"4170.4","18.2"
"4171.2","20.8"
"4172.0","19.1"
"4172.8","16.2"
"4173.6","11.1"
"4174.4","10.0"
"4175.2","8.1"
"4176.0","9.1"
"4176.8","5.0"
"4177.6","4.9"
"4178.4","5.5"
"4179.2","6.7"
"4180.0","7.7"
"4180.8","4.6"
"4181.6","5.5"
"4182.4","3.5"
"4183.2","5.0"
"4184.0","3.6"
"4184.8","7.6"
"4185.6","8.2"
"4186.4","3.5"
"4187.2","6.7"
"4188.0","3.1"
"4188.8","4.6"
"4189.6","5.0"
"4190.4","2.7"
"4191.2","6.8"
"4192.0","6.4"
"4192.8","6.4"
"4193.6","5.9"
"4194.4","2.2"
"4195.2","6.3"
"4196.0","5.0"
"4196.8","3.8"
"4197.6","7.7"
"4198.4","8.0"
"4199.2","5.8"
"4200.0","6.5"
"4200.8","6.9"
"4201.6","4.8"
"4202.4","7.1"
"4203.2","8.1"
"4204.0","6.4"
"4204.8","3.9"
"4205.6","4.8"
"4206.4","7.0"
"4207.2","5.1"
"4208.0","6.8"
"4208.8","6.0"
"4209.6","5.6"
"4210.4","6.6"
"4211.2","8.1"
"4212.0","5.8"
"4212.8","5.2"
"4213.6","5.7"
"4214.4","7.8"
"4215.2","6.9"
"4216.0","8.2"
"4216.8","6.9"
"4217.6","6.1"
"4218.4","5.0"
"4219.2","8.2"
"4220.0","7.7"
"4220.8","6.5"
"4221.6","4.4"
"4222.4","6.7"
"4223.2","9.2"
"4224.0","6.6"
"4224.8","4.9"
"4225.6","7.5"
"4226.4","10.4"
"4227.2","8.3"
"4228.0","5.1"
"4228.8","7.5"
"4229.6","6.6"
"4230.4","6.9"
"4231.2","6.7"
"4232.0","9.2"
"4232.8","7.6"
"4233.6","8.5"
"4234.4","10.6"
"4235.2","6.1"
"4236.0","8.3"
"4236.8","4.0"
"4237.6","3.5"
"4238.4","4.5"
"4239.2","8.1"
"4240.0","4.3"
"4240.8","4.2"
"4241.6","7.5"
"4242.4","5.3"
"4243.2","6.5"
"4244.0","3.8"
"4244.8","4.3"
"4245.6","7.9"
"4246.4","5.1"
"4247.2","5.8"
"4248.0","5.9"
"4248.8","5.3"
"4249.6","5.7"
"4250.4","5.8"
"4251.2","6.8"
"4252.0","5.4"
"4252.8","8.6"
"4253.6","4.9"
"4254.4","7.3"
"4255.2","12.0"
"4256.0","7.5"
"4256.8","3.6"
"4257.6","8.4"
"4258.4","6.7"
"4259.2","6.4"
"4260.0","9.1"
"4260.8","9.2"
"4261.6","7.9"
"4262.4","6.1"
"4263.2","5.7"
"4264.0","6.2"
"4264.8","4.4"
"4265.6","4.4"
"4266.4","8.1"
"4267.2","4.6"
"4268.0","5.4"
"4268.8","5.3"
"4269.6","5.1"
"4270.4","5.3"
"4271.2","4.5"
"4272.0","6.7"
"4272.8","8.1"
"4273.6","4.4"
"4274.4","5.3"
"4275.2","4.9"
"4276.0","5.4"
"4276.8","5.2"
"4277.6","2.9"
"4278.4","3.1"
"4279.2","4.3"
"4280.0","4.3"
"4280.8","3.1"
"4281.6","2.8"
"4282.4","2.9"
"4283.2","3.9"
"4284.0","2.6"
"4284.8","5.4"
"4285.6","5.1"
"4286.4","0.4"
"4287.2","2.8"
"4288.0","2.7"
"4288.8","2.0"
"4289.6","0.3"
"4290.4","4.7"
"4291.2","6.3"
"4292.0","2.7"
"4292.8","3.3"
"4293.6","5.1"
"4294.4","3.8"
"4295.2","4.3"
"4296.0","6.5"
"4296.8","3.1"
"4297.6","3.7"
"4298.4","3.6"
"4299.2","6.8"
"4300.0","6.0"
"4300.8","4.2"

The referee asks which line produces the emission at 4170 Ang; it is [O II]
